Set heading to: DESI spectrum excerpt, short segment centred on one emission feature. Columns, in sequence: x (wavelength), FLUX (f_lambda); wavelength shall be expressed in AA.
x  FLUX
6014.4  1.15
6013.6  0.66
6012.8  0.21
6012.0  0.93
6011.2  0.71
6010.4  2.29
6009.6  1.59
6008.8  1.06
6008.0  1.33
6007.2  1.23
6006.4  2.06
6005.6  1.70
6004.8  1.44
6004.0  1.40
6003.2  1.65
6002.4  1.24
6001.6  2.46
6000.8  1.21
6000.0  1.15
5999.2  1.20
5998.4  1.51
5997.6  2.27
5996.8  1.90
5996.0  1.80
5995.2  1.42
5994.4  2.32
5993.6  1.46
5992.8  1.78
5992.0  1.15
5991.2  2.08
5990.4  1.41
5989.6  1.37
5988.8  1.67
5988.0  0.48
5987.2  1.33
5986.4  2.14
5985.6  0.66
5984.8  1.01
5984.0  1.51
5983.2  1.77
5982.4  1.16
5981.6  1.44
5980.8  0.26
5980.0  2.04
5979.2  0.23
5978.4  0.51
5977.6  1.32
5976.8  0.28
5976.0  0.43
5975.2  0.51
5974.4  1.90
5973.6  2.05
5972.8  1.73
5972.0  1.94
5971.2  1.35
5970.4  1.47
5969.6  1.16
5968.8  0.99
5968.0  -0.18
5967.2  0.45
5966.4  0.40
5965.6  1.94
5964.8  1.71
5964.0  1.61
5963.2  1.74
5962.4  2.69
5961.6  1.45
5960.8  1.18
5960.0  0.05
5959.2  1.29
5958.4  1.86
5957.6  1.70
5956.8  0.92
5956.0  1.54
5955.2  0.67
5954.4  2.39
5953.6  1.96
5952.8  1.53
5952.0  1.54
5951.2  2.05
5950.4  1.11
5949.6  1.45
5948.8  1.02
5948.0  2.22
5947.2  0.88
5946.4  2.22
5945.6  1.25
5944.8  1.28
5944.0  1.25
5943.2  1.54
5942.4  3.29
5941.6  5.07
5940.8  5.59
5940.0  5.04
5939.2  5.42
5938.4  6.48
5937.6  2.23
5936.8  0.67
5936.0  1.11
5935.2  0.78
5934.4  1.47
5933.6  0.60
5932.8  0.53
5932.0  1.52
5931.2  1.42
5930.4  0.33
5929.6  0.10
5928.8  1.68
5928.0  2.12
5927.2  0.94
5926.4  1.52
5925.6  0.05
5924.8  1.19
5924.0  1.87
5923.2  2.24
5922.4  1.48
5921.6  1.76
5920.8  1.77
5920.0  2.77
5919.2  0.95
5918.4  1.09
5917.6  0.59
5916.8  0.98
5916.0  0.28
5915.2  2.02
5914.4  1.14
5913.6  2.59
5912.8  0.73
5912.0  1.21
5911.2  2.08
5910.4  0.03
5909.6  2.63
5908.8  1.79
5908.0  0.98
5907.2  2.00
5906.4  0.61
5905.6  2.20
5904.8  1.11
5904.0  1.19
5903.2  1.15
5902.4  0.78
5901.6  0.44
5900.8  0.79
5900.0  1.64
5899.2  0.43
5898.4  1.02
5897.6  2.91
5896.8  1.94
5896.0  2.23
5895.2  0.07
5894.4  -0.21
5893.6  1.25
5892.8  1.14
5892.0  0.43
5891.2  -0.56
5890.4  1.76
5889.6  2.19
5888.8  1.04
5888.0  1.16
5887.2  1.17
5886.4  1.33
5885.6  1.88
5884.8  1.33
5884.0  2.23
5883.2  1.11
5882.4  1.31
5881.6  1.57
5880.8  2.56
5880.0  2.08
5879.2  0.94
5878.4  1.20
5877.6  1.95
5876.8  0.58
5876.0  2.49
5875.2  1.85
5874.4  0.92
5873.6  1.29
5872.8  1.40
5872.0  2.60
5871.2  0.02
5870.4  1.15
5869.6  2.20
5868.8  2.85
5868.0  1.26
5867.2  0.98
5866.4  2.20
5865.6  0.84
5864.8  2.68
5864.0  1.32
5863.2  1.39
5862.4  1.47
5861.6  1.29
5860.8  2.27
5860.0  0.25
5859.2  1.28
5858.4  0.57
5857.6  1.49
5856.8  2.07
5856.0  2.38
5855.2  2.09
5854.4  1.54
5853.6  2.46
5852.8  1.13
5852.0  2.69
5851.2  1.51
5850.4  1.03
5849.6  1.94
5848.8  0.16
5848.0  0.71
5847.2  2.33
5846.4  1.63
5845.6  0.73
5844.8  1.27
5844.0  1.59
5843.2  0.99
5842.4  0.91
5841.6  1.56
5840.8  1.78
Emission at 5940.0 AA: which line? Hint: Hbeta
